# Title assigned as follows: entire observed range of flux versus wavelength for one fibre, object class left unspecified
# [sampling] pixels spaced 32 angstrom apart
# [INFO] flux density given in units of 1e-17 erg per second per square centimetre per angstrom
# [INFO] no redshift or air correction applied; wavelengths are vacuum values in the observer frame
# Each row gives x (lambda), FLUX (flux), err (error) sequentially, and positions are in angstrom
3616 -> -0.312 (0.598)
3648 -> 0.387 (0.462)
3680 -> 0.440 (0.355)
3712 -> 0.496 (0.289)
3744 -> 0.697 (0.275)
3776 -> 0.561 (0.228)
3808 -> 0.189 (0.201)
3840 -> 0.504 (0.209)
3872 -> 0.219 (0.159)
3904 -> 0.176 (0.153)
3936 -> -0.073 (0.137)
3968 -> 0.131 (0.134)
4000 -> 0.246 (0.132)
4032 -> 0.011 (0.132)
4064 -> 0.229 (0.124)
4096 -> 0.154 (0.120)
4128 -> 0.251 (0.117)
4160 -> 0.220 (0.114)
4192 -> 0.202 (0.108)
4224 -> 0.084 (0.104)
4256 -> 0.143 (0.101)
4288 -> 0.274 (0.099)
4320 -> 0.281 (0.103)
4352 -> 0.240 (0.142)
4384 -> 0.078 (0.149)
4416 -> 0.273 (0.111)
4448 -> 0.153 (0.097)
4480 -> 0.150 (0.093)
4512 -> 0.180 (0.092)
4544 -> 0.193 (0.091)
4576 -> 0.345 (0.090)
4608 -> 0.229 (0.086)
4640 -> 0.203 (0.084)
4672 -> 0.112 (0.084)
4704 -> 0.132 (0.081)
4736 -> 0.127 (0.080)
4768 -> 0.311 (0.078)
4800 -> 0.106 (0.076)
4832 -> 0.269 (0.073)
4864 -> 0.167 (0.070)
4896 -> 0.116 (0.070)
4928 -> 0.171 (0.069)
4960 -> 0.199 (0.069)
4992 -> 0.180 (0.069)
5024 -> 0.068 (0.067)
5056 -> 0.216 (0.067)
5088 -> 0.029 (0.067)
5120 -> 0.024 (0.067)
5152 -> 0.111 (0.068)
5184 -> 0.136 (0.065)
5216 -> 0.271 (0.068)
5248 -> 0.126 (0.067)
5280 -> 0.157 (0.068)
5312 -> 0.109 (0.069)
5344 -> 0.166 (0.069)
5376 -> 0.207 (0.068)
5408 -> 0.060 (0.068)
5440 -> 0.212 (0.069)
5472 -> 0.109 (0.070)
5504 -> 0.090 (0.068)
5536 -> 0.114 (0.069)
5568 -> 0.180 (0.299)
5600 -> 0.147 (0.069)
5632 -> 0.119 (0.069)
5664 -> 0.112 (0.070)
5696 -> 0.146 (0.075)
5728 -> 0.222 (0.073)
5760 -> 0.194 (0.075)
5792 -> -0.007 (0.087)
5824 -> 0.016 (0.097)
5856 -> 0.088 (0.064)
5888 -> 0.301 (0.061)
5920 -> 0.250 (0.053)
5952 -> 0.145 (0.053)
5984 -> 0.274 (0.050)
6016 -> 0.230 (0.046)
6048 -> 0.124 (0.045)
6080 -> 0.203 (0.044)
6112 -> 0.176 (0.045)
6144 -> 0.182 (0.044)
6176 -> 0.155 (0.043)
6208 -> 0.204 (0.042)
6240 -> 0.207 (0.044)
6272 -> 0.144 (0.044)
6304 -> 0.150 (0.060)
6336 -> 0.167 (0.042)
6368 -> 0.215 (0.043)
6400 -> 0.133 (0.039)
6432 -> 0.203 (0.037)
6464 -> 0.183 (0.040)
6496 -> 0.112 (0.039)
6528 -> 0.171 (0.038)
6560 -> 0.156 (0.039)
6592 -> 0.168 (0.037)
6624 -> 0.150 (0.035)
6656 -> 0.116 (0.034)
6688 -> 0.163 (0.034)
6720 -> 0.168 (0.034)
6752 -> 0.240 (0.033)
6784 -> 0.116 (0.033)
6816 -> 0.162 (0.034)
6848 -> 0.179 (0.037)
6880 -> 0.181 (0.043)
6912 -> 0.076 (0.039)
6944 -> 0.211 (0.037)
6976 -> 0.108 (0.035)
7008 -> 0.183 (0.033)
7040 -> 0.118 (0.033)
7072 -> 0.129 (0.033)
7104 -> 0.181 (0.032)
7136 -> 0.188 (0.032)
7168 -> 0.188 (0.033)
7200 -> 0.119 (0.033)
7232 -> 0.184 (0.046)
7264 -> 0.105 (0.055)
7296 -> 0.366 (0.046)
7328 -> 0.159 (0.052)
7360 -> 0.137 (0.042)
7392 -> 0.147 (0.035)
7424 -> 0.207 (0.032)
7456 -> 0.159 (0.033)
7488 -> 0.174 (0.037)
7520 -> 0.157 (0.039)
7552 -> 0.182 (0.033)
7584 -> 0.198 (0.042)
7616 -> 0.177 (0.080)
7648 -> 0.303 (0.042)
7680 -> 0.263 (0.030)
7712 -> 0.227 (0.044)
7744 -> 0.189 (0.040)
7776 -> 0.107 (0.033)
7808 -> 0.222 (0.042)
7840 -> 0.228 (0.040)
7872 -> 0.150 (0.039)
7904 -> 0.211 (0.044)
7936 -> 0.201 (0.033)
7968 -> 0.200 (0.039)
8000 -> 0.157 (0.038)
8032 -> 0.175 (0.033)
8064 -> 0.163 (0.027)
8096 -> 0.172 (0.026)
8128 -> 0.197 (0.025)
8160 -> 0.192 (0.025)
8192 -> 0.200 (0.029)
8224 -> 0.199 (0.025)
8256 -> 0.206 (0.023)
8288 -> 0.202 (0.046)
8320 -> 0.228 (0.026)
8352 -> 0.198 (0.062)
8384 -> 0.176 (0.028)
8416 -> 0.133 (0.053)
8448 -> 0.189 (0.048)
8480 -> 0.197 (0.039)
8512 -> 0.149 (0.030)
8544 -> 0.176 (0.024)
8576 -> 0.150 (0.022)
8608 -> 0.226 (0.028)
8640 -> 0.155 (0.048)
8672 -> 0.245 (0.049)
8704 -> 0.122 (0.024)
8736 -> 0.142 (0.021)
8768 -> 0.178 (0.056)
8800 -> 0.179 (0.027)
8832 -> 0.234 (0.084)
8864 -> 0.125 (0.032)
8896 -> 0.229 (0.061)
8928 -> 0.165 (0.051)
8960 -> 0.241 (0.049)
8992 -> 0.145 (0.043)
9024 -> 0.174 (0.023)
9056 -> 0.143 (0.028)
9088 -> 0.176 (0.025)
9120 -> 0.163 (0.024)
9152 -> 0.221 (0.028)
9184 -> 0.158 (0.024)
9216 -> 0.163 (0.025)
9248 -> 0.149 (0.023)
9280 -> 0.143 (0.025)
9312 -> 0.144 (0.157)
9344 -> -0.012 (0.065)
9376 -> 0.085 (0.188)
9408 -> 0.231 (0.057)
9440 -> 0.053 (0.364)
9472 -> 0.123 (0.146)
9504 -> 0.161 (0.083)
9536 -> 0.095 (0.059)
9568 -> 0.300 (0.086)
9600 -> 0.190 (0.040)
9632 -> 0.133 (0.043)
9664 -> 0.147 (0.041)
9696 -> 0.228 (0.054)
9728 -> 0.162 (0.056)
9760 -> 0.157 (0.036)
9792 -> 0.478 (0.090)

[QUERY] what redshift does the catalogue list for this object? 0.96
